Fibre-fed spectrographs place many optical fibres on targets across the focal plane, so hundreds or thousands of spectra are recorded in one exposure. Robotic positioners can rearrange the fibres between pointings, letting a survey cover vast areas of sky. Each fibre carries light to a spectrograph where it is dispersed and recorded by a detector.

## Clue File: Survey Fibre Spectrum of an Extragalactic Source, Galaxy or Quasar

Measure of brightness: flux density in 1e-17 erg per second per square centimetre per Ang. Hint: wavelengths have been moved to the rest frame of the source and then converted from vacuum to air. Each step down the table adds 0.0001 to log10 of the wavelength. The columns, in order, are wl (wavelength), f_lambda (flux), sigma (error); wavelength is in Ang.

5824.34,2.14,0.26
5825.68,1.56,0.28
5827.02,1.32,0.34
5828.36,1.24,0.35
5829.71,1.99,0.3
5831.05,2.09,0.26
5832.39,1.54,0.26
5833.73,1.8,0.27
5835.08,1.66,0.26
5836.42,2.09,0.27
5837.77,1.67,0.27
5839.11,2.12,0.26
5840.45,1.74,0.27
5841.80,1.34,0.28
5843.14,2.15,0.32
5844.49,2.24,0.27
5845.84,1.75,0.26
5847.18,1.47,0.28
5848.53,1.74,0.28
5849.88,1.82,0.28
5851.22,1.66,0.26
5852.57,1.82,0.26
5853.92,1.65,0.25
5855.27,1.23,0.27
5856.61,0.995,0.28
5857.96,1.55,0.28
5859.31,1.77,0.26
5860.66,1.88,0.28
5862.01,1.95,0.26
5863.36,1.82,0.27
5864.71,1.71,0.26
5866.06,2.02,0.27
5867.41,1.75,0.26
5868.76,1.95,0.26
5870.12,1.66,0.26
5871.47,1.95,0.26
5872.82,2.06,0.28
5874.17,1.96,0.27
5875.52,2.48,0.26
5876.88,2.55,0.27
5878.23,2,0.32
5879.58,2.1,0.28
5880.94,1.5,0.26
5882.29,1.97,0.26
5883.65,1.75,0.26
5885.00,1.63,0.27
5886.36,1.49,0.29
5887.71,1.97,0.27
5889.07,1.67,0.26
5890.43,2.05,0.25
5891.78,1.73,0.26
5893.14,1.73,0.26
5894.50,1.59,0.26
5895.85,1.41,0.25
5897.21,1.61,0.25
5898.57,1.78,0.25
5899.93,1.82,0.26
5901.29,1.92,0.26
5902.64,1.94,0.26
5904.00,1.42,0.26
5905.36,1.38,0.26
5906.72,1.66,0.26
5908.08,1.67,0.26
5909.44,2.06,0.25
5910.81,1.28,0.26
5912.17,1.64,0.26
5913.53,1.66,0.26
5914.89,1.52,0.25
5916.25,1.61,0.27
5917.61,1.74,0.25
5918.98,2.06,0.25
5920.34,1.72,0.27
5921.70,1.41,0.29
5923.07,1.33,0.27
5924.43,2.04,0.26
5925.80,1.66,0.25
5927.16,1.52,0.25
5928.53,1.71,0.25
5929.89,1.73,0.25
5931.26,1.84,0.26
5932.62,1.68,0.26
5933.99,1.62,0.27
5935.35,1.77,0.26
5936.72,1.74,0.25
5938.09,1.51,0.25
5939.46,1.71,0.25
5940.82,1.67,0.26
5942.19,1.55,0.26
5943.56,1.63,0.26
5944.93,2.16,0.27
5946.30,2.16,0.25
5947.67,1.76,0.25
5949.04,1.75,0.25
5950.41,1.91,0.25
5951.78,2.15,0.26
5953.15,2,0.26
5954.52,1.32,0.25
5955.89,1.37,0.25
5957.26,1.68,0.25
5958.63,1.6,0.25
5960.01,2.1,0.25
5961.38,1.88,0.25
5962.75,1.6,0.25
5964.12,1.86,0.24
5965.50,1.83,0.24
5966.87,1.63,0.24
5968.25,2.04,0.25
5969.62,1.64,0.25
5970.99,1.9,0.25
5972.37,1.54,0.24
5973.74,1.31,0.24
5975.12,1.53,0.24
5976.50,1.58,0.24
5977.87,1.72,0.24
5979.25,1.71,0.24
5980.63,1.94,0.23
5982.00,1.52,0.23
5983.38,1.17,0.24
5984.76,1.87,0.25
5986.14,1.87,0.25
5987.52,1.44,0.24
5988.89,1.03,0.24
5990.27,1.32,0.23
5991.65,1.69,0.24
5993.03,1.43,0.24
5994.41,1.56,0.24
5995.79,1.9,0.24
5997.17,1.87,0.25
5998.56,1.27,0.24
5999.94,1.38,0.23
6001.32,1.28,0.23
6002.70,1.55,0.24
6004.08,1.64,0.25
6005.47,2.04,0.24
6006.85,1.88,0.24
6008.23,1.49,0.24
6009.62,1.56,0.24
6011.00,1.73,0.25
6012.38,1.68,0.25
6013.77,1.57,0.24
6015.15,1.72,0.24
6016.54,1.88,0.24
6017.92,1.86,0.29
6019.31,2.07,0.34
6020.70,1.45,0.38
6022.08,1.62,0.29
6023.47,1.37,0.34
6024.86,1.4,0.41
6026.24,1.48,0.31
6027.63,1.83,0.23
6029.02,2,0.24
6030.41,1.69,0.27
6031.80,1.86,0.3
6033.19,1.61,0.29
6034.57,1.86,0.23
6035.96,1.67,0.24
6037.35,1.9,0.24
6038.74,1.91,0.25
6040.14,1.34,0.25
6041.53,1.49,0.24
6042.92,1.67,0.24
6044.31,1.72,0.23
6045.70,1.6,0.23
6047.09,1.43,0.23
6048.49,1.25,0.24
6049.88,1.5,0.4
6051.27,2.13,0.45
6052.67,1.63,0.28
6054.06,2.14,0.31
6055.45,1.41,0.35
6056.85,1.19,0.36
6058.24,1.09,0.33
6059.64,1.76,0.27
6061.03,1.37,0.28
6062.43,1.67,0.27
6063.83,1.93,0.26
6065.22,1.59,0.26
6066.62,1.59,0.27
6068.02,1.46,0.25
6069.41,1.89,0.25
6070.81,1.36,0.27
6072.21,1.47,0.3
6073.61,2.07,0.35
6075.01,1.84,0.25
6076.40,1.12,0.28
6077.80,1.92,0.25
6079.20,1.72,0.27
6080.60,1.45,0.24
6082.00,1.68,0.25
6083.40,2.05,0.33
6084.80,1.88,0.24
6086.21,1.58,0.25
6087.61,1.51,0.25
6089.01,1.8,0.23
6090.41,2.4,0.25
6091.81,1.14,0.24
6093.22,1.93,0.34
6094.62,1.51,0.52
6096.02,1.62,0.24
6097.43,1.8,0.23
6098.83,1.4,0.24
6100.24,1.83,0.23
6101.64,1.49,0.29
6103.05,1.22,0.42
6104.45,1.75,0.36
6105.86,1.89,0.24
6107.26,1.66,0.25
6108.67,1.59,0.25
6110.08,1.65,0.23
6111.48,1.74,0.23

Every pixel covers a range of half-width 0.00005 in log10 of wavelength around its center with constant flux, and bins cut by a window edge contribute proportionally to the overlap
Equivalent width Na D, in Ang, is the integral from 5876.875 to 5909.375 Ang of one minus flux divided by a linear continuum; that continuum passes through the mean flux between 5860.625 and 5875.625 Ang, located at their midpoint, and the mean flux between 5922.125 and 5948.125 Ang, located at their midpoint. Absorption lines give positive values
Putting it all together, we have 1.59 Ang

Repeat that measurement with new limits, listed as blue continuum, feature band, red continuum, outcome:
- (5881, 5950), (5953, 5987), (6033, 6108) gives 0.08 Ang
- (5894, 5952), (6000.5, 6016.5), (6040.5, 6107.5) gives 0.10 Ang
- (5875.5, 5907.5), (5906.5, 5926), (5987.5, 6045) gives 0.93 Ang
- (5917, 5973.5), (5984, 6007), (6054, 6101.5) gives 1.66 Ang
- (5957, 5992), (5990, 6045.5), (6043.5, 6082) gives -0.98 Ang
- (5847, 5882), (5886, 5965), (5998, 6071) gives 1.46 Ang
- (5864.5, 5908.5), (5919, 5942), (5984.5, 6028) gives 0.88 Ang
